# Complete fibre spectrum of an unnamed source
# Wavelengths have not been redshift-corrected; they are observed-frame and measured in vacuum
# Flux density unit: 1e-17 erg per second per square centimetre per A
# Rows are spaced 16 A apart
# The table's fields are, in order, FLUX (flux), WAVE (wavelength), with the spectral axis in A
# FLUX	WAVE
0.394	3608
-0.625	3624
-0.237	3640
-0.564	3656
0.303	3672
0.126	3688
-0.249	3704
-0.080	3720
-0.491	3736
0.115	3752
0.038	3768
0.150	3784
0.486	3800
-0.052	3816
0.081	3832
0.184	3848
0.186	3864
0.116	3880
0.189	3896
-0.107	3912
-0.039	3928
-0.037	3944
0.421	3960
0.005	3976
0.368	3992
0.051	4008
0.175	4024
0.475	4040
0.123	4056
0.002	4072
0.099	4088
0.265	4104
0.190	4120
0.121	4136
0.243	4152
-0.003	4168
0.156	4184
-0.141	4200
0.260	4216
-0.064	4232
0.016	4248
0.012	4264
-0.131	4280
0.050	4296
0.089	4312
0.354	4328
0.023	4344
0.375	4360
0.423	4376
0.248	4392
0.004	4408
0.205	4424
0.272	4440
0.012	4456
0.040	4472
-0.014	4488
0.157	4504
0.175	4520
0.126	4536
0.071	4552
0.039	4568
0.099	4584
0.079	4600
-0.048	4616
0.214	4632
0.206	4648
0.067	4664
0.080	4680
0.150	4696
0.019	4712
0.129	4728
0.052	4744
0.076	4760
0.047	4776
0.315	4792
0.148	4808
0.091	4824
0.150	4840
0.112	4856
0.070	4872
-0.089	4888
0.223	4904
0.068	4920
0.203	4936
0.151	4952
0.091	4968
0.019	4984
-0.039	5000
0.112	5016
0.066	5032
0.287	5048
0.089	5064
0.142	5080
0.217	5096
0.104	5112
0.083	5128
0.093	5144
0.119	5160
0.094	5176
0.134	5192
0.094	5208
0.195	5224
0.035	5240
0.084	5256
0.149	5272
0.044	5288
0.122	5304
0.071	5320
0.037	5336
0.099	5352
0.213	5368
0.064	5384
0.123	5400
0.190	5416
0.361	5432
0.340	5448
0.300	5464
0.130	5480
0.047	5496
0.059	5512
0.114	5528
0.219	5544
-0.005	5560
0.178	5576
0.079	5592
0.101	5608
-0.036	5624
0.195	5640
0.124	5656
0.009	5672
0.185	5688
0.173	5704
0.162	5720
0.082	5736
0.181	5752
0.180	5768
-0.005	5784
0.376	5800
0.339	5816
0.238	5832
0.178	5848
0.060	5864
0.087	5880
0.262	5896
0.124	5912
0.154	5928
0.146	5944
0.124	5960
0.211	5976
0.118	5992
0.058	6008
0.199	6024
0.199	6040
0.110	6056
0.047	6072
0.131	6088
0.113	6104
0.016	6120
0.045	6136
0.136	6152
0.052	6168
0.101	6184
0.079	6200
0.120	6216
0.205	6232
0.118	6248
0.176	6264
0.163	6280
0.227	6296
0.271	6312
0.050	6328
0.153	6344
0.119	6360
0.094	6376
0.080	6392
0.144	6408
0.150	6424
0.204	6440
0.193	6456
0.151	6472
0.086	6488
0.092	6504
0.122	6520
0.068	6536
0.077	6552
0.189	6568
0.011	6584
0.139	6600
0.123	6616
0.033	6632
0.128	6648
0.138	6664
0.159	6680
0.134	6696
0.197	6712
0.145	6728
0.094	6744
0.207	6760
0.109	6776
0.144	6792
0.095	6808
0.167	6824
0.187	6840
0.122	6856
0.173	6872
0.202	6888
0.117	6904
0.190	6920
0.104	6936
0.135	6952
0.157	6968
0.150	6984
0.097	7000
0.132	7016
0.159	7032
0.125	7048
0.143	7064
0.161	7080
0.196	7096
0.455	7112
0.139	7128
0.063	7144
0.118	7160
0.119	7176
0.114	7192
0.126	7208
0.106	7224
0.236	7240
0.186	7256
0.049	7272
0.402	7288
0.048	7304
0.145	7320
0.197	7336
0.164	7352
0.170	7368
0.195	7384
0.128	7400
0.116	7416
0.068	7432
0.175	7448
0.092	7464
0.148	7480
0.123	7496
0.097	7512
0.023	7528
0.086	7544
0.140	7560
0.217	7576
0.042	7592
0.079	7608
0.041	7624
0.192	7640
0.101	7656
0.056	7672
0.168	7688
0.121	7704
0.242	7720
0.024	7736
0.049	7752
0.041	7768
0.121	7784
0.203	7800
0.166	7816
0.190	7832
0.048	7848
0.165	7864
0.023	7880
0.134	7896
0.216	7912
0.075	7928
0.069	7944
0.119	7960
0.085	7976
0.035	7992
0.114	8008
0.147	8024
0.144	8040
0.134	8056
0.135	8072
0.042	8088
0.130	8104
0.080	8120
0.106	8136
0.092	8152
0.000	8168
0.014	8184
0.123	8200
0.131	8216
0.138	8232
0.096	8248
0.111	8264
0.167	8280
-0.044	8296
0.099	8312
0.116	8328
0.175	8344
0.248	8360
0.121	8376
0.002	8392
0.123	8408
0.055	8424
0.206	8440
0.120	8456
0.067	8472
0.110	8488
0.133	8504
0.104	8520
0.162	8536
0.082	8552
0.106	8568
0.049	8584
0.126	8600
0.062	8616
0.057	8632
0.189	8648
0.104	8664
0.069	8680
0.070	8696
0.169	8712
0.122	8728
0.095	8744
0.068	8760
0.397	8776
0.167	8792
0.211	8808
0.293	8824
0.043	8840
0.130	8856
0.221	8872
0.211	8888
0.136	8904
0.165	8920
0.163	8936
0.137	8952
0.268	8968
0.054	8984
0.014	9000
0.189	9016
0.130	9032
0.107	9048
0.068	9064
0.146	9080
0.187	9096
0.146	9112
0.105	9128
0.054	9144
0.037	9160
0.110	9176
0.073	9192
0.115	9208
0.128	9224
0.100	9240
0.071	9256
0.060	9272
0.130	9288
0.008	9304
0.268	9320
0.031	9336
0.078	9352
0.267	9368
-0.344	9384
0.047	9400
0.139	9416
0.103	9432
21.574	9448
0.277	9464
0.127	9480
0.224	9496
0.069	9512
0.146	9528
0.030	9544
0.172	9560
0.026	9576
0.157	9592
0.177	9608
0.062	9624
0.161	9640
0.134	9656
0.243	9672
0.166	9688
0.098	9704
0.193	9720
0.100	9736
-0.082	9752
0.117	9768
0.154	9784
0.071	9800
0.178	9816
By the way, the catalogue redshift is 0.083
